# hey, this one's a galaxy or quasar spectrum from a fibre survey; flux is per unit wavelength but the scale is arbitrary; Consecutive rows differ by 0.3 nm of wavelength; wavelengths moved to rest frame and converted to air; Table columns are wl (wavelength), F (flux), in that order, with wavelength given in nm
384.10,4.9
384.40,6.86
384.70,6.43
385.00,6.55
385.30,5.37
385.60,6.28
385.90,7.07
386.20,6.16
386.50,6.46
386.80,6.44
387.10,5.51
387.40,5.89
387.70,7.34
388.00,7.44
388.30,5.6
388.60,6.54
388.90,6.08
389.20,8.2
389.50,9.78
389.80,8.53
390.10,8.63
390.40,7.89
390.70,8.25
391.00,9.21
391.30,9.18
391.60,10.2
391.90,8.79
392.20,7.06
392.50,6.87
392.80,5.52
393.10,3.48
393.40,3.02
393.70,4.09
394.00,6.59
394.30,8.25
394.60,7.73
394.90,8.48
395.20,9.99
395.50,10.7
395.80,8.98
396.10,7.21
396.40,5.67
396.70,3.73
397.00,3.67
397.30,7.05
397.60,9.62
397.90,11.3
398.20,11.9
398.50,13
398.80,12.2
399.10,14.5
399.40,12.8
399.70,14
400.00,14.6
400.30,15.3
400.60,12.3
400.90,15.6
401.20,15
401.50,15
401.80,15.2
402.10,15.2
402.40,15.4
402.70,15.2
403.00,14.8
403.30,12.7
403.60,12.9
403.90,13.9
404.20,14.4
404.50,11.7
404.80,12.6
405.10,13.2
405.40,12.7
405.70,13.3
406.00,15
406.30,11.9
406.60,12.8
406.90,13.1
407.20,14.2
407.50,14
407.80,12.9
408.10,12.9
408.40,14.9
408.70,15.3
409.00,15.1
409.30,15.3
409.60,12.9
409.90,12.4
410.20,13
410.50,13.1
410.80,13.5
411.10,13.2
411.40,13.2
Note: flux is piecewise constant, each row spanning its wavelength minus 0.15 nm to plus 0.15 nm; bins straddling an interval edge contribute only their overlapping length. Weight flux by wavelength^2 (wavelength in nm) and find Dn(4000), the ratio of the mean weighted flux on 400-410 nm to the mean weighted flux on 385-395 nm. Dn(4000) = 2.14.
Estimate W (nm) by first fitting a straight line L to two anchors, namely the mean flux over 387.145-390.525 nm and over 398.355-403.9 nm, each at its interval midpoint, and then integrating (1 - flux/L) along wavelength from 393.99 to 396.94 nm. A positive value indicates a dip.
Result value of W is 0.89 nm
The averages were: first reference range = 7.38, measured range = 7.66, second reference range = 14.2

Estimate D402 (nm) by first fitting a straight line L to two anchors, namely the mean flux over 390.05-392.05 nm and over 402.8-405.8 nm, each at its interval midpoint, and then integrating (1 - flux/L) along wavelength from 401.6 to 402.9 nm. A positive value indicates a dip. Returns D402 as -0.27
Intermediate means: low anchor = 8.89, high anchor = 13.3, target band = 15.2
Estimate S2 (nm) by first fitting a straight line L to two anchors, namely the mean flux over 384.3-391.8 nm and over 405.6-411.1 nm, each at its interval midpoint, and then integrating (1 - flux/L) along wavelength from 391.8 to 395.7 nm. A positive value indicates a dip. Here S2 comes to 0.92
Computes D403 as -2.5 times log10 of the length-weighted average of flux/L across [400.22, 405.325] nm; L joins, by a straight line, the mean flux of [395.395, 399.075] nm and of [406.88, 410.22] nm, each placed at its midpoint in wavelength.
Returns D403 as -0.24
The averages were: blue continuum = 8.92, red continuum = 13.9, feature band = 14.1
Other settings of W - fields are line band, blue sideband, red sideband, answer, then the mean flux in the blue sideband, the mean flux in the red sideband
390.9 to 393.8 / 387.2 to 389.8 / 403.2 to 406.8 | 0.580 nm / 7.16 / 13.1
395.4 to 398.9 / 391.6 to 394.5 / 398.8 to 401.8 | 0.702 nm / 6.21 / 14.3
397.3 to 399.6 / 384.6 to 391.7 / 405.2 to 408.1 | -0.267 nm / 7.28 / 13.3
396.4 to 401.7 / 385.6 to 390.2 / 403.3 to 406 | -0.222 nm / 7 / 13.2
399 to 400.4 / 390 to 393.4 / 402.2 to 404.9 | -0.291 nm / 7.51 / 13.8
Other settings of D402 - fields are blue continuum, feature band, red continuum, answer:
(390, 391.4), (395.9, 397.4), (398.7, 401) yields 0.81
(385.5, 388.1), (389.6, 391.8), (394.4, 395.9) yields -0.32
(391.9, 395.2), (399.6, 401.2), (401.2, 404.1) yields -0.25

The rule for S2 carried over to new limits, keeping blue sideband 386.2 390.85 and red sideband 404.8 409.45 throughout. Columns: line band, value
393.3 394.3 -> 0.43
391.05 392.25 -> -0.10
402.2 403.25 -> -0.23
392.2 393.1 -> 0.29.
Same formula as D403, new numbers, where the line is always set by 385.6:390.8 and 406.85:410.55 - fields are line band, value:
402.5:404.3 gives -0.161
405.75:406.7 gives -0.022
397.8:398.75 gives -0.164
